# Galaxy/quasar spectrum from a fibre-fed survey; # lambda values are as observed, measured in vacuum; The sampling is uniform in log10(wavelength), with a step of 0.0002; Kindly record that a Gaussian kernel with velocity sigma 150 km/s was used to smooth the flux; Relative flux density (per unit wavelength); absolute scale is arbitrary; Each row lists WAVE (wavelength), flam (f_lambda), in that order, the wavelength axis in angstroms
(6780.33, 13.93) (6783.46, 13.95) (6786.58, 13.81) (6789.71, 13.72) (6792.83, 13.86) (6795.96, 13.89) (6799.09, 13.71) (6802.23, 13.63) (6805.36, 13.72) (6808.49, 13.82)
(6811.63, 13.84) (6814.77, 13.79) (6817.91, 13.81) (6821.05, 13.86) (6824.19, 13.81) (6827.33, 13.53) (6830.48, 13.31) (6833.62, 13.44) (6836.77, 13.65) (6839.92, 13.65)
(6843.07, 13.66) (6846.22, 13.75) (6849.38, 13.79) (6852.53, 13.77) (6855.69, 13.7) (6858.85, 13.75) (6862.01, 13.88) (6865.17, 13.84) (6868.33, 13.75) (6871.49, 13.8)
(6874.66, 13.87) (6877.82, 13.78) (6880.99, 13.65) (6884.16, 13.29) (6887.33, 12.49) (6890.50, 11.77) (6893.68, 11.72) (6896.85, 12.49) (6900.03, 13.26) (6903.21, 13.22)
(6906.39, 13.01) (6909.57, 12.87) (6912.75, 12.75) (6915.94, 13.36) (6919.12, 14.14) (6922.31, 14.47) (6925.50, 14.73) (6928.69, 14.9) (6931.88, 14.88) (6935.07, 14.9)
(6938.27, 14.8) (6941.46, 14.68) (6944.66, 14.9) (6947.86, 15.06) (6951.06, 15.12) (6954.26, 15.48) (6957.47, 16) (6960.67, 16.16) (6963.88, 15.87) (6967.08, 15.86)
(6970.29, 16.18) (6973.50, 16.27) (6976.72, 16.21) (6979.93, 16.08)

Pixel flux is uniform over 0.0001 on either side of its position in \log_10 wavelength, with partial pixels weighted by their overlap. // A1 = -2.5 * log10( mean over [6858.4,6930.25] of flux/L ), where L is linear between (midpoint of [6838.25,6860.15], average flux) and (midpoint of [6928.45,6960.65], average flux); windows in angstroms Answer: 0.08 mag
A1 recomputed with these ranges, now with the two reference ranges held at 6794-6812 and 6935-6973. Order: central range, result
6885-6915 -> 0.17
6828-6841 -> 0.05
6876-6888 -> 0.10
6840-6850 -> 0.04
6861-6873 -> 0.05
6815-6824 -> 0.01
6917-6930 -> 0.05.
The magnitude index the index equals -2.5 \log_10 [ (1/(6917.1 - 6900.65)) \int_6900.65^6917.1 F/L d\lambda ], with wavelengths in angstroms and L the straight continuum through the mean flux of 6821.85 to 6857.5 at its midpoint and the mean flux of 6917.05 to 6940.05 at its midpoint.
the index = 0.110 mag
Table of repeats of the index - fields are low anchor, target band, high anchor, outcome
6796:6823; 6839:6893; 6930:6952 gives 0.06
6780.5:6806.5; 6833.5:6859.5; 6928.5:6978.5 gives 0.05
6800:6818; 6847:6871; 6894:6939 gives 0.00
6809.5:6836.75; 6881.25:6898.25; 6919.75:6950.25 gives 0.15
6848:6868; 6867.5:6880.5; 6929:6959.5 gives 0.02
